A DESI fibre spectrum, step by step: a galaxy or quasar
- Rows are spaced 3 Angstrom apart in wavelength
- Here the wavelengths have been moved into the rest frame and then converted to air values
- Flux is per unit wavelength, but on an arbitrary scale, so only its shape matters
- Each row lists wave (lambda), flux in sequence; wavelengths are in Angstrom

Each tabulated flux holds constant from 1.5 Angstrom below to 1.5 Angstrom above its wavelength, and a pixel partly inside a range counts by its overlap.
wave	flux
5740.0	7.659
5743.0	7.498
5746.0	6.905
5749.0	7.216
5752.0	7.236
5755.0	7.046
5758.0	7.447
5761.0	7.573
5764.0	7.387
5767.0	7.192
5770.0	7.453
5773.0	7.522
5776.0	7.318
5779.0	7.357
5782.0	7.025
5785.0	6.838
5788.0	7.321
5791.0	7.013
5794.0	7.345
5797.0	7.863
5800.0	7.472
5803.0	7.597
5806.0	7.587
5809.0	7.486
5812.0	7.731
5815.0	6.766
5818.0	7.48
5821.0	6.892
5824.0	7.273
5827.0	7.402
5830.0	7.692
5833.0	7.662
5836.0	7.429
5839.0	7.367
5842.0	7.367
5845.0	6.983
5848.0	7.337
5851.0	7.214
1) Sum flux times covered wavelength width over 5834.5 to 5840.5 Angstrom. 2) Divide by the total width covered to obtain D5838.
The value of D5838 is 7.4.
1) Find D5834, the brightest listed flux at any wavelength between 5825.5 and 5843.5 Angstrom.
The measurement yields 7.692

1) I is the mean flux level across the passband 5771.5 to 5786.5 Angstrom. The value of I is 7.21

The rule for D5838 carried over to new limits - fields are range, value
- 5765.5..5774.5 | 7.39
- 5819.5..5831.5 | 7.31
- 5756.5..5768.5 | 7.4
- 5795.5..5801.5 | 7.67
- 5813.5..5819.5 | 7.12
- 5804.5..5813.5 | 7.6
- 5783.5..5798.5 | 7.28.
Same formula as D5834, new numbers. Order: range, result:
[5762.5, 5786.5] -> 7.522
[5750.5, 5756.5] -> 7.236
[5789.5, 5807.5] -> 7.863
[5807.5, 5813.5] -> 7.731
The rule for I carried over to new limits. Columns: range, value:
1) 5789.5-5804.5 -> 7.46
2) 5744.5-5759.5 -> 7.17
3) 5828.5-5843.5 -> 7.5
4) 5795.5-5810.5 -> 7.6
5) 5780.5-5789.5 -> 7.06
